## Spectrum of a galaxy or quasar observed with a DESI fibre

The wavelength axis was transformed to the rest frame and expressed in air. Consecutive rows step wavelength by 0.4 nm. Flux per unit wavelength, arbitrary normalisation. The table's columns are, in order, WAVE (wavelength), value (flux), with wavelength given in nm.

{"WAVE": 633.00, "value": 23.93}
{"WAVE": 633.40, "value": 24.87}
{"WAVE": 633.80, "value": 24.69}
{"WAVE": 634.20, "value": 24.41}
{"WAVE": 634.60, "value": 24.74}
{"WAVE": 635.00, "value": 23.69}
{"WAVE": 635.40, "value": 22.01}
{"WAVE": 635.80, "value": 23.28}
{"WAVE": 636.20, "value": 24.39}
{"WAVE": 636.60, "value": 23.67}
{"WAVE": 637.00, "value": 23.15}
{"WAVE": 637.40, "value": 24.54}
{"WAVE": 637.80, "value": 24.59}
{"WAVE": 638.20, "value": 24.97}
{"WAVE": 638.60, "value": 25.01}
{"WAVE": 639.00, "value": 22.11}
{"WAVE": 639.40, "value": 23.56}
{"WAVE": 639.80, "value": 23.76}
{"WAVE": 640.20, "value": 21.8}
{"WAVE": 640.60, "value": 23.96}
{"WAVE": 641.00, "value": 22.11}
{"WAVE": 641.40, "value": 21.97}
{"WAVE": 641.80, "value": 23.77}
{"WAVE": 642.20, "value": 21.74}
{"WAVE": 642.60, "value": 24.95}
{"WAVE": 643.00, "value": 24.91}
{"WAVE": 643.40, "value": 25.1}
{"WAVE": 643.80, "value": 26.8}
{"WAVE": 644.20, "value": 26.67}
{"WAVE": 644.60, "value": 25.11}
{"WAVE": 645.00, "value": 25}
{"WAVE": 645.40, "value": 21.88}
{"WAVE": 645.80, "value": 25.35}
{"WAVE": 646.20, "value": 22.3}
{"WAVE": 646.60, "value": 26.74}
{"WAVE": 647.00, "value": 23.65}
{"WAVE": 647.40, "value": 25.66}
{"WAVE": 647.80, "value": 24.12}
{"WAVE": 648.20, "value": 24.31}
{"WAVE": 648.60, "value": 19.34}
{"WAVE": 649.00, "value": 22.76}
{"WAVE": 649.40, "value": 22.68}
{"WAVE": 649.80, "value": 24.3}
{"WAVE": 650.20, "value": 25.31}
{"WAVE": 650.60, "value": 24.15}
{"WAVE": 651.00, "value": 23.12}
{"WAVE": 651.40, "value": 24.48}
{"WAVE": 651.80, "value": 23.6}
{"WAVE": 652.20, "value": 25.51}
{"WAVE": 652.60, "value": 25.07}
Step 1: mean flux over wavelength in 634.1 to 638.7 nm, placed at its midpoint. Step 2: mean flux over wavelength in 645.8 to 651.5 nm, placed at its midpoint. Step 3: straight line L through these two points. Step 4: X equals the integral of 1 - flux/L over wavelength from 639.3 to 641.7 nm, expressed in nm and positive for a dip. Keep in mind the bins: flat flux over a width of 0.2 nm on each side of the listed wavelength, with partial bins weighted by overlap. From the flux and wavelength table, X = 0.11 nm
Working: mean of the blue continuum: 24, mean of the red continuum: 23.8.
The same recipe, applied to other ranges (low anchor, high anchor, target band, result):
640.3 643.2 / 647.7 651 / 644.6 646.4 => -0.04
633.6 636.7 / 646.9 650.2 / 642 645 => -0.18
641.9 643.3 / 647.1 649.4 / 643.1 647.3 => -0.23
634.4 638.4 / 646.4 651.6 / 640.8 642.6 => 0.09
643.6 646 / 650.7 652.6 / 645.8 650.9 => 0.18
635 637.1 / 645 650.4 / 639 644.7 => -0.09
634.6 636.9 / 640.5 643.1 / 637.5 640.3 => -0.05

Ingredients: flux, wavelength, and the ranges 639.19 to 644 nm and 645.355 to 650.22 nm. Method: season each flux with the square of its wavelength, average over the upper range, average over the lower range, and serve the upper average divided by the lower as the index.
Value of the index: 1.02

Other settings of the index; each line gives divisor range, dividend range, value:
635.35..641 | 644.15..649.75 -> 1.04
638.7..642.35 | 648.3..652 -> 1.05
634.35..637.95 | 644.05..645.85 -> 1.07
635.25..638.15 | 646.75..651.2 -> 1.03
